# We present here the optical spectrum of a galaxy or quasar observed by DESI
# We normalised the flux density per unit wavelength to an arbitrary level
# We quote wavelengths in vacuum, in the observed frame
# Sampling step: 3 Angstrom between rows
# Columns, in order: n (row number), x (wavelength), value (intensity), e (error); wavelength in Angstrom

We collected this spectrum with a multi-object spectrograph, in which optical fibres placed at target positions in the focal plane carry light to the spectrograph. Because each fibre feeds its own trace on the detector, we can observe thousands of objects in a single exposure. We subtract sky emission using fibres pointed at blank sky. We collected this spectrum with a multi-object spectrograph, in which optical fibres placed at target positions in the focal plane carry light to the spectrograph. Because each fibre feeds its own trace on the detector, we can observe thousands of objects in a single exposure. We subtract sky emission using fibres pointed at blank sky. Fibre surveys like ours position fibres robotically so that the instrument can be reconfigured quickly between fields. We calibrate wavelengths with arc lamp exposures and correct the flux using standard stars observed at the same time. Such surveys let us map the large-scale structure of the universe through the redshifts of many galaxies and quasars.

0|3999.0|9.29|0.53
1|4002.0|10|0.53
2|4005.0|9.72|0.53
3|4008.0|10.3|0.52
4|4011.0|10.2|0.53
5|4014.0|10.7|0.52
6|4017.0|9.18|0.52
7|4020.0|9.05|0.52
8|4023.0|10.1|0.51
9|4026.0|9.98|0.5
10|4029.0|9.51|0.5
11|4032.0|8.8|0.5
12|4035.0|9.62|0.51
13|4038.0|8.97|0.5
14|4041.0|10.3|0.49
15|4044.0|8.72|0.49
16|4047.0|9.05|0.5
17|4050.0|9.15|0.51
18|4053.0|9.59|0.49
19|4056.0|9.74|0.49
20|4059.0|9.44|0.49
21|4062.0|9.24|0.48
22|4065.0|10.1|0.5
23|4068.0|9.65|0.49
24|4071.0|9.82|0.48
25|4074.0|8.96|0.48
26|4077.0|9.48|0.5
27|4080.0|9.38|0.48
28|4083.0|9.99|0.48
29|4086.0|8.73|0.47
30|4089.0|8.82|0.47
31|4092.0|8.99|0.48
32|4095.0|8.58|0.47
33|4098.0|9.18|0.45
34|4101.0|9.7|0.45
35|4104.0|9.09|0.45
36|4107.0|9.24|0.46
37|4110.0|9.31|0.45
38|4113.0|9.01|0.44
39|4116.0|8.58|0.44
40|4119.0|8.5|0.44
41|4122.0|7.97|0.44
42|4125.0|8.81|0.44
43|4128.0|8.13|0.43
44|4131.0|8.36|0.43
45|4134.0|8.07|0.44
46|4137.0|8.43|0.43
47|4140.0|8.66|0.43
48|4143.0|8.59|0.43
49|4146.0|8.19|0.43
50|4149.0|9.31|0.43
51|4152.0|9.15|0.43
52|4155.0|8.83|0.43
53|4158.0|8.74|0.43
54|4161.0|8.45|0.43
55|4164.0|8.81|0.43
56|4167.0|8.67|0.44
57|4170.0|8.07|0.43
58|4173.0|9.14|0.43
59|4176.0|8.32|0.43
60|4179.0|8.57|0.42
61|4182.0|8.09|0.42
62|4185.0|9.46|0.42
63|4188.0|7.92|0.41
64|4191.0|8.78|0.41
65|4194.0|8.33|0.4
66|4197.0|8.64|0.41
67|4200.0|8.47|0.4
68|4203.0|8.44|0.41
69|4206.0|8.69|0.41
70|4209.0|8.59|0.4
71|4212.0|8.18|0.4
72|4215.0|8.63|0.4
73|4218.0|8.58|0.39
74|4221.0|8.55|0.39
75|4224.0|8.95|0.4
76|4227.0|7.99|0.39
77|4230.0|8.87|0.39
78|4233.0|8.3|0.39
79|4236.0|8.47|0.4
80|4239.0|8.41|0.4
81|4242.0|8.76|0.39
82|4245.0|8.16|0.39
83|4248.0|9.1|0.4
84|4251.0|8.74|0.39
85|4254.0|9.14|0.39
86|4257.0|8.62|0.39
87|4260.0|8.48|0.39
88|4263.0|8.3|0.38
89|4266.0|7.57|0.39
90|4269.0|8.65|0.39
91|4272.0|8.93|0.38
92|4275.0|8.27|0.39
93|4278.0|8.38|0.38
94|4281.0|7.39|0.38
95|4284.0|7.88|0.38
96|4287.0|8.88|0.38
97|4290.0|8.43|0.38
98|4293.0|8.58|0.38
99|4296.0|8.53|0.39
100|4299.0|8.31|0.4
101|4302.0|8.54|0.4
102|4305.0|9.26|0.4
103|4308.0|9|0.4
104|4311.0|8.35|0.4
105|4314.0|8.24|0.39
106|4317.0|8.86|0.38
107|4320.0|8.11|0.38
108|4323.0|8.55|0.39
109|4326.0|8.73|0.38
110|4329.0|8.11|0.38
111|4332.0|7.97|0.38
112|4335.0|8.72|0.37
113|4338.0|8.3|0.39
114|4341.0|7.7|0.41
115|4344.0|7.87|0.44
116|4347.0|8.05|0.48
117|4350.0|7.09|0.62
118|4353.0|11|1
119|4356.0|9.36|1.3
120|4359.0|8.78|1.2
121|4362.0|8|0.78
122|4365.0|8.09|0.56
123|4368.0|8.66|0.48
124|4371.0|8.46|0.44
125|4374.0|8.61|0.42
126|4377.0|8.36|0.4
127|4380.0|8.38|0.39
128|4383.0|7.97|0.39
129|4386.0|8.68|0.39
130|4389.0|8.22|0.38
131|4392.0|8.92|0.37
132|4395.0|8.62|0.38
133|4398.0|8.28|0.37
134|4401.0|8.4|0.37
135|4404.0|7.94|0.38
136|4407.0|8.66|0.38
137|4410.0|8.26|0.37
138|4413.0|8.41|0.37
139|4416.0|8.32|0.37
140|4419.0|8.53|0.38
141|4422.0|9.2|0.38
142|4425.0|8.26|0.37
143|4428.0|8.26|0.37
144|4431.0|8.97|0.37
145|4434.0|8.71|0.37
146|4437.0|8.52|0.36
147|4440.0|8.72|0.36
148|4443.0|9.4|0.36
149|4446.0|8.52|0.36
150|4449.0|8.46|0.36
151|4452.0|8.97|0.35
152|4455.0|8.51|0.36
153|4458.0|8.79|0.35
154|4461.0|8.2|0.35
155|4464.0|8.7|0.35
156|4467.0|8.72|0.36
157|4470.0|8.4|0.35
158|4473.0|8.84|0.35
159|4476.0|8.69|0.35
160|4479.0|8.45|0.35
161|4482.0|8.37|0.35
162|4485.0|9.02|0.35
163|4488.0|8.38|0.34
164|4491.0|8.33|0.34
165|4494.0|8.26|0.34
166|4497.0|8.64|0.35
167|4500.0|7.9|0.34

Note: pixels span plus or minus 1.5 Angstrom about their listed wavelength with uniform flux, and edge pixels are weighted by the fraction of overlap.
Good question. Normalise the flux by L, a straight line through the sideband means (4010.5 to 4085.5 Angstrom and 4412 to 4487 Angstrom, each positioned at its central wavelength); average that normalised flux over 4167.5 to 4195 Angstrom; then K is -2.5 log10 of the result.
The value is 0.09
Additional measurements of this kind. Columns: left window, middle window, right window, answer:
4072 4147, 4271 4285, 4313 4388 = 0.052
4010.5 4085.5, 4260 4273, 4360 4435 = 0.063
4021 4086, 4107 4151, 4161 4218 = 0.045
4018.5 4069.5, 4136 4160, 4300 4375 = 0.047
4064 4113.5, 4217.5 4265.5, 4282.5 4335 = 0.022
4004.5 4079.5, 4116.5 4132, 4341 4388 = 0.113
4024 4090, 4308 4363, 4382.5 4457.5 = 0.039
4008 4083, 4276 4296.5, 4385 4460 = 0.082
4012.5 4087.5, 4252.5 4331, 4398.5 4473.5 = 0.057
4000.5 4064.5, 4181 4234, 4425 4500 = 0.081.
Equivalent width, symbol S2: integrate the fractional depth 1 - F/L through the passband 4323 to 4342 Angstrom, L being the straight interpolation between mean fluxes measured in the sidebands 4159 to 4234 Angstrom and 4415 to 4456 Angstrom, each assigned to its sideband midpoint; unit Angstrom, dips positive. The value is 0.72 Angstrom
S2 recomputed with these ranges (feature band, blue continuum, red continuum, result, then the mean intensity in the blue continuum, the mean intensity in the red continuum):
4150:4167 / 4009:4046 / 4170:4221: -0.1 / 9.6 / 8.54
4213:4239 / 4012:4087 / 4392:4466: 1.6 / 9.5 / 8.58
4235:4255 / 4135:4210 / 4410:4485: -0.1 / 8.61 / 8.62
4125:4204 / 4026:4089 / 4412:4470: 5.4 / 9.41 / 8.64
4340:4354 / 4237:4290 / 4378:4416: 0.2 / 8.45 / 8.39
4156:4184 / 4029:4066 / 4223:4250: 0.9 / 9.39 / 8.55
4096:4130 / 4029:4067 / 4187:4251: 0.8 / 9.4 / 8.52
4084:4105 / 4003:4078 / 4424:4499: 0.9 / 9.58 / 8.6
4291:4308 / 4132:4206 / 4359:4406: -0.4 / 8.59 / 8.39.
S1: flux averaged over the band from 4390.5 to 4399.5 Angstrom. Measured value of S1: 8.61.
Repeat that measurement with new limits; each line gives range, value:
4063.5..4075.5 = 9.63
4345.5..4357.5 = 8.88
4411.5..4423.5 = 8.62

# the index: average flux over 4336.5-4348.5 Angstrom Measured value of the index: 7.98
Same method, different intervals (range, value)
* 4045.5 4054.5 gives 9.26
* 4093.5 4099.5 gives 8.88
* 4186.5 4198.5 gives 8.42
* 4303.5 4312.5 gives 8.87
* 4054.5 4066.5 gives 9.63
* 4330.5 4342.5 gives 8.17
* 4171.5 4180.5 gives 8.68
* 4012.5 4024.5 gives 9.76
